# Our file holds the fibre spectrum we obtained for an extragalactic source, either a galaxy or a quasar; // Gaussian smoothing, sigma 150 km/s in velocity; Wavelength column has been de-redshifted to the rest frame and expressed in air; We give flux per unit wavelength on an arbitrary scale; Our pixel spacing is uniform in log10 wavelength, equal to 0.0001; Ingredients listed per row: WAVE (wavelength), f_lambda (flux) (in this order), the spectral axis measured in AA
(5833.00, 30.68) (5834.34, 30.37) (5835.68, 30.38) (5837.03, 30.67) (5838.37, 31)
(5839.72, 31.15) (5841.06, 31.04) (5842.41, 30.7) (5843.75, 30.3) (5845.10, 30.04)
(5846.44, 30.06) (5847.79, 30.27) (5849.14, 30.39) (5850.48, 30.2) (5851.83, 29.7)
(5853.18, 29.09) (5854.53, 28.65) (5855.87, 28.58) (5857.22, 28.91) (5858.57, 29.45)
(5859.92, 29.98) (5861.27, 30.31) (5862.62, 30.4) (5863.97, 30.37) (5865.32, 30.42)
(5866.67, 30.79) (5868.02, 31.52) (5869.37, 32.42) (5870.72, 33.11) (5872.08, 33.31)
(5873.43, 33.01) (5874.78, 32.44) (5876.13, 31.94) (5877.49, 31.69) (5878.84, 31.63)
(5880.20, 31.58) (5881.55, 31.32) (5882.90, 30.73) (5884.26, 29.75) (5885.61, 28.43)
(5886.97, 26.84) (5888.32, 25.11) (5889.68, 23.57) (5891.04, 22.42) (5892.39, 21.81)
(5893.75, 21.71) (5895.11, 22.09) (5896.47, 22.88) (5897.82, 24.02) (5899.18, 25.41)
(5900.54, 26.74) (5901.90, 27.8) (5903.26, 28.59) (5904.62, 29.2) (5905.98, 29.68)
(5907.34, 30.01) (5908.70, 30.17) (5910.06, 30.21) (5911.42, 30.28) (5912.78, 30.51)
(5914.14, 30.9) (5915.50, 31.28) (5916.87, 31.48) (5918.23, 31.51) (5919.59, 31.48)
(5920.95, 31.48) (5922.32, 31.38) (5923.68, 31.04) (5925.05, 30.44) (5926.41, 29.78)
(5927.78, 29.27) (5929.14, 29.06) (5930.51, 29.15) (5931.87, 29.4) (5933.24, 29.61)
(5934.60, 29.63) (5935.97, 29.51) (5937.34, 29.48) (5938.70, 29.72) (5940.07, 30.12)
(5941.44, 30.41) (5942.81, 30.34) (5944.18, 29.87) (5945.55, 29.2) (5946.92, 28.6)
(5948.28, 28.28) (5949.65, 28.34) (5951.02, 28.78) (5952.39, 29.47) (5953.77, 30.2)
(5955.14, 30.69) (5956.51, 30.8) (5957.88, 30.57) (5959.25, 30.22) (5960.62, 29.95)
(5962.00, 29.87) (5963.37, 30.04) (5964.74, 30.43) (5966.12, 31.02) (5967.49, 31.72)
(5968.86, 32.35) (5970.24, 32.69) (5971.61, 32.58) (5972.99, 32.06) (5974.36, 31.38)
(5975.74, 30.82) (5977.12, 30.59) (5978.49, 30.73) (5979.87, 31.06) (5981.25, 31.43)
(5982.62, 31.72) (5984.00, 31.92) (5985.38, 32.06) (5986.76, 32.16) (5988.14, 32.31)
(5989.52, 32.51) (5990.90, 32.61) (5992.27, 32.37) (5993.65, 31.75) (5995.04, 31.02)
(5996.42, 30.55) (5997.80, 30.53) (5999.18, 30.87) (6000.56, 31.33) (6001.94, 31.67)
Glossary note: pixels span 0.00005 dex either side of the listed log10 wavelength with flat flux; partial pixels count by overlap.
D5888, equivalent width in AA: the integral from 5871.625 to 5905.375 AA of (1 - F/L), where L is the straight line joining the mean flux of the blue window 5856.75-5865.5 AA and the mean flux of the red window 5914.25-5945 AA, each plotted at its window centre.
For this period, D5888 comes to 2.6 AA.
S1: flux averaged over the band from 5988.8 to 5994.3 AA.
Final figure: 32.4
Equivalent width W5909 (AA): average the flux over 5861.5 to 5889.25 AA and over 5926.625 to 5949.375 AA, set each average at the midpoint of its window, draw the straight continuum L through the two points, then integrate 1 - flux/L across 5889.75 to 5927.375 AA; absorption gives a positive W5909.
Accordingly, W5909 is 2.3 AA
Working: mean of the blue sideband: 30.8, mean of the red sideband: 29.5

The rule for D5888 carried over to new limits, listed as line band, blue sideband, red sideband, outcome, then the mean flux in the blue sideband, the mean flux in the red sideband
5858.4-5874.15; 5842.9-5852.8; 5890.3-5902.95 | -2.0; 30.1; 24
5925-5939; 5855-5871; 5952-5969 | 0.5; 30.5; 30.5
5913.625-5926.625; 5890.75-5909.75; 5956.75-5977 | -1.7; 26.1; 31.1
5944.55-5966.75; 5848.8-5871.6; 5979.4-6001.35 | 1.1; 30.3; 31.6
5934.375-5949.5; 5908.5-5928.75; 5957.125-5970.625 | 0.6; 30.7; 30.8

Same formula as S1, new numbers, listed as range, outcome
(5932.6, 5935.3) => 29.7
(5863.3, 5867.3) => 30.5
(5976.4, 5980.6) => 30.8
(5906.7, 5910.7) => 30.1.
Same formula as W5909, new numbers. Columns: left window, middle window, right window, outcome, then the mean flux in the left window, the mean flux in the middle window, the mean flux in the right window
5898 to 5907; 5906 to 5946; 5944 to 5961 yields -2.26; 27.7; 30.2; 29.6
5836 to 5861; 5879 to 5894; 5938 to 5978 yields 1.58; 30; 27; 30.4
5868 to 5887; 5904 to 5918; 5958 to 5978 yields 0.41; 31.5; 30.4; 31.1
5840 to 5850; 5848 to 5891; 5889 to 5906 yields -3.48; 30.4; 30.1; 24.9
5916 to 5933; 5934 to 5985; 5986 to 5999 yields 1.04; 30.4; 30.5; 31.7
